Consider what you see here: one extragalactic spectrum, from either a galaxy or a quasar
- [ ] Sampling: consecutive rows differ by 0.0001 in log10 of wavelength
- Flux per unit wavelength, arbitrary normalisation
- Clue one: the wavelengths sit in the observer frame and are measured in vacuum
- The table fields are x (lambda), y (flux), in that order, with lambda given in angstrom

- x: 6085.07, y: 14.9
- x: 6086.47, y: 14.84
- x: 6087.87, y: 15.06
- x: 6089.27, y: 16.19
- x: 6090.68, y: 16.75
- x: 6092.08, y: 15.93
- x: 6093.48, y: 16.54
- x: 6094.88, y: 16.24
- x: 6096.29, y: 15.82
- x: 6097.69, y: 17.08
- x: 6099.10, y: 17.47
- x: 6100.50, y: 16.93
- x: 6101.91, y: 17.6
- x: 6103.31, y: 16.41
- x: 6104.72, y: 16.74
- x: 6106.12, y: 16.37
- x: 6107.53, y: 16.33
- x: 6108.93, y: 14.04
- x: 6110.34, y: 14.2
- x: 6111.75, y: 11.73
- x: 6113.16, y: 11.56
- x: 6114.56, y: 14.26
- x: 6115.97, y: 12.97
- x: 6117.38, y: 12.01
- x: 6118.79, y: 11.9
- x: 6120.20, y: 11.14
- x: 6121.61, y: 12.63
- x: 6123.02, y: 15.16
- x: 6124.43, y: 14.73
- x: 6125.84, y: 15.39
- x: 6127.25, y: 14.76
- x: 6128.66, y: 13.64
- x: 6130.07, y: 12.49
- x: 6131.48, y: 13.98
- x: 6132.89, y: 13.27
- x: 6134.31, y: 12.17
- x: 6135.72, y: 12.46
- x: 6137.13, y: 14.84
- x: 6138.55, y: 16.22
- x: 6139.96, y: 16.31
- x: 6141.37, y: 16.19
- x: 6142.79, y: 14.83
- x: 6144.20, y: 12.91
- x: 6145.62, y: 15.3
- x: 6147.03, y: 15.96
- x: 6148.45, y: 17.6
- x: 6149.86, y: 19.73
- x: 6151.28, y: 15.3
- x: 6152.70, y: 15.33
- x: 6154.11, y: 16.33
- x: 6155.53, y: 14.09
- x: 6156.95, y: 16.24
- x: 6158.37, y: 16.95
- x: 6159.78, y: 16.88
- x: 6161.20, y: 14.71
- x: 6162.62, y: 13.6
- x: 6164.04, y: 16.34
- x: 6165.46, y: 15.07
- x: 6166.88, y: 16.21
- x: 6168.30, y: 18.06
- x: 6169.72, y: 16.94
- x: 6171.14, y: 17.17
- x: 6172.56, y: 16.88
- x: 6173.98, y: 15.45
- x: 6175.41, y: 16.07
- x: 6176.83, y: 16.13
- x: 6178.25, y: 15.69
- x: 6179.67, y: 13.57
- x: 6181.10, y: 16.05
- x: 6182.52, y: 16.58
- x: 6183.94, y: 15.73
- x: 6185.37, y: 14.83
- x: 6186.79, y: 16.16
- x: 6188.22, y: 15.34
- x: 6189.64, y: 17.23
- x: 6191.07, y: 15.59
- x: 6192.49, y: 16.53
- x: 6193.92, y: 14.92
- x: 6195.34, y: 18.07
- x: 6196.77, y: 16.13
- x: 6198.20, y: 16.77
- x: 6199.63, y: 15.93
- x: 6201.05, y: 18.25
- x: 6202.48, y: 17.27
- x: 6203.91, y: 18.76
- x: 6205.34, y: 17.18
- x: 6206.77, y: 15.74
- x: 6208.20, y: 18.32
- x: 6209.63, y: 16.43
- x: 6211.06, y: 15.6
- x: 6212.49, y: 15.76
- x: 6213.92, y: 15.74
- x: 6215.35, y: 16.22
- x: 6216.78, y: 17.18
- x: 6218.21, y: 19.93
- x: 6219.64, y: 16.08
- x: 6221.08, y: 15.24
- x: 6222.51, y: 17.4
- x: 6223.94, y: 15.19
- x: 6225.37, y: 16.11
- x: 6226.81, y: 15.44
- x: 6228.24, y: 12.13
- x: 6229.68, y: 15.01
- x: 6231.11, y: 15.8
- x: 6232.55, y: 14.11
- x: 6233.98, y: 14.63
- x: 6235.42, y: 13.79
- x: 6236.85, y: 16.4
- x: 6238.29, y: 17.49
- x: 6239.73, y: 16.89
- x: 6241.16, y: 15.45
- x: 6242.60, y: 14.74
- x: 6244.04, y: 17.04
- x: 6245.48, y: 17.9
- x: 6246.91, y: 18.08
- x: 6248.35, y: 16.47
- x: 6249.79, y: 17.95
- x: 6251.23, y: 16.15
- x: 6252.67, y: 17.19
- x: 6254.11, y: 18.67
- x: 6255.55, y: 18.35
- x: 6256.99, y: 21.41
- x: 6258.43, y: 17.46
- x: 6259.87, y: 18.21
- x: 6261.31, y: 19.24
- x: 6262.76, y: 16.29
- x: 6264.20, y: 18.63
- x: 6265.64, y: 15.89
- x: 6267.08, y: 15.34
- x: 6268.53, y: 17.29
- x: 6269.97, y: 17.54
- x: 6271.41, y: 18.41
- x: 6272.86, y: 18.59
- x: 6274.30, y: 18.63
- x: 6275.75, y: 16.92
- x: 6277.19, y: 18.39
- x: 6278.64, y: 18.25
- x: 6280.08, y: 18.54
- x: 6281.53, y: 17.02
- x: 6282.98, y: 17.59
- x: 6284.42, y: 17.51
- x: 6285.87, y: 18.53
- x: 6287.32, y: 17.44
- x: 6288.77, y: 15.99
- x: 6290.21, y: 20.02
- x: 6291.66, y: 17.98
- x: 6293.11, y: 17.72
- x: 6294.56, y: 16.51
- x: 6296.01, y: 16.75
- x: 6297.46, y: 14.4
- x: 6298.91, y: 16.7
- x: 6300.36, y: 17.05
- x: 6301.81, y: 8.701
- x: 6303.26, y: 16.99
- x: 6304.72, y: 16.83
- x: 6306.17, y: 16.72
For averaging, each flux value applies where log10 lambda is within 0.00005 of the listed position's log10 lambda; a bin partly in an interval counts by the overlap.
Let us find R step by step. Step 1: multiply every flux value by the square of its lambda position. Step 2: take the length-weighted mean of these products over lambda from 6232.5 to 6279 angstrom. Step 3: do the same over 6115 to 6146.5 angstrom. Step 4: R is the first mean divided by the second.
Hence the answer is 1.3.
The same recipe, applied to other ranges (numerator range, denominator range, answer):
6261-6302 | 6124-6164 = 1.19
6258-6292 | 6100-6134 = 1.32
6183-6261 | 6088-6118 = 1.12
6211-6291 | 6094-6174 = 1.16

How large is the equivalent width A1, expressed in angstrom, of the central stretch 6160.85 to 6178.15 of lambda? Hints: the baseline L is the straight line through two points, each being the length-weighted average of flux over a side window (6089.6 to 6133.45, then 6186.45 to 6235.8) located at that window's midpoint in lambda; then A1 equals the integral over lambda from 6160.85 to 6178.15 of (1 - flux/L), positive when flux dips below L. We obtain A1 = -0.5 angstrom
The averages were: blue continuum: 14.7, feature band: 16.1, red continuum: 16.2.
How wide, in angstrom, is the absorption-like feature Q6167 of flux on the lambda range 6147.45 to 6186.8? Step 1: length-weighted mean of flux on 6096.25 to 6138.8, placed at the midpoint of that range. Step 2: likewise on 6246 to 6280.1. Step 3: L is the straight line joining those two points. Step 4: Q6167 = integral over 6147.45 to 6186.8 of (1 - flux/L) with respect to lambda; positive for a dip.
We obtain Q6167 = -1.4 angstrom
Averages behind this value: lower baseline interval 14.4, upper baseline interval 17.8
